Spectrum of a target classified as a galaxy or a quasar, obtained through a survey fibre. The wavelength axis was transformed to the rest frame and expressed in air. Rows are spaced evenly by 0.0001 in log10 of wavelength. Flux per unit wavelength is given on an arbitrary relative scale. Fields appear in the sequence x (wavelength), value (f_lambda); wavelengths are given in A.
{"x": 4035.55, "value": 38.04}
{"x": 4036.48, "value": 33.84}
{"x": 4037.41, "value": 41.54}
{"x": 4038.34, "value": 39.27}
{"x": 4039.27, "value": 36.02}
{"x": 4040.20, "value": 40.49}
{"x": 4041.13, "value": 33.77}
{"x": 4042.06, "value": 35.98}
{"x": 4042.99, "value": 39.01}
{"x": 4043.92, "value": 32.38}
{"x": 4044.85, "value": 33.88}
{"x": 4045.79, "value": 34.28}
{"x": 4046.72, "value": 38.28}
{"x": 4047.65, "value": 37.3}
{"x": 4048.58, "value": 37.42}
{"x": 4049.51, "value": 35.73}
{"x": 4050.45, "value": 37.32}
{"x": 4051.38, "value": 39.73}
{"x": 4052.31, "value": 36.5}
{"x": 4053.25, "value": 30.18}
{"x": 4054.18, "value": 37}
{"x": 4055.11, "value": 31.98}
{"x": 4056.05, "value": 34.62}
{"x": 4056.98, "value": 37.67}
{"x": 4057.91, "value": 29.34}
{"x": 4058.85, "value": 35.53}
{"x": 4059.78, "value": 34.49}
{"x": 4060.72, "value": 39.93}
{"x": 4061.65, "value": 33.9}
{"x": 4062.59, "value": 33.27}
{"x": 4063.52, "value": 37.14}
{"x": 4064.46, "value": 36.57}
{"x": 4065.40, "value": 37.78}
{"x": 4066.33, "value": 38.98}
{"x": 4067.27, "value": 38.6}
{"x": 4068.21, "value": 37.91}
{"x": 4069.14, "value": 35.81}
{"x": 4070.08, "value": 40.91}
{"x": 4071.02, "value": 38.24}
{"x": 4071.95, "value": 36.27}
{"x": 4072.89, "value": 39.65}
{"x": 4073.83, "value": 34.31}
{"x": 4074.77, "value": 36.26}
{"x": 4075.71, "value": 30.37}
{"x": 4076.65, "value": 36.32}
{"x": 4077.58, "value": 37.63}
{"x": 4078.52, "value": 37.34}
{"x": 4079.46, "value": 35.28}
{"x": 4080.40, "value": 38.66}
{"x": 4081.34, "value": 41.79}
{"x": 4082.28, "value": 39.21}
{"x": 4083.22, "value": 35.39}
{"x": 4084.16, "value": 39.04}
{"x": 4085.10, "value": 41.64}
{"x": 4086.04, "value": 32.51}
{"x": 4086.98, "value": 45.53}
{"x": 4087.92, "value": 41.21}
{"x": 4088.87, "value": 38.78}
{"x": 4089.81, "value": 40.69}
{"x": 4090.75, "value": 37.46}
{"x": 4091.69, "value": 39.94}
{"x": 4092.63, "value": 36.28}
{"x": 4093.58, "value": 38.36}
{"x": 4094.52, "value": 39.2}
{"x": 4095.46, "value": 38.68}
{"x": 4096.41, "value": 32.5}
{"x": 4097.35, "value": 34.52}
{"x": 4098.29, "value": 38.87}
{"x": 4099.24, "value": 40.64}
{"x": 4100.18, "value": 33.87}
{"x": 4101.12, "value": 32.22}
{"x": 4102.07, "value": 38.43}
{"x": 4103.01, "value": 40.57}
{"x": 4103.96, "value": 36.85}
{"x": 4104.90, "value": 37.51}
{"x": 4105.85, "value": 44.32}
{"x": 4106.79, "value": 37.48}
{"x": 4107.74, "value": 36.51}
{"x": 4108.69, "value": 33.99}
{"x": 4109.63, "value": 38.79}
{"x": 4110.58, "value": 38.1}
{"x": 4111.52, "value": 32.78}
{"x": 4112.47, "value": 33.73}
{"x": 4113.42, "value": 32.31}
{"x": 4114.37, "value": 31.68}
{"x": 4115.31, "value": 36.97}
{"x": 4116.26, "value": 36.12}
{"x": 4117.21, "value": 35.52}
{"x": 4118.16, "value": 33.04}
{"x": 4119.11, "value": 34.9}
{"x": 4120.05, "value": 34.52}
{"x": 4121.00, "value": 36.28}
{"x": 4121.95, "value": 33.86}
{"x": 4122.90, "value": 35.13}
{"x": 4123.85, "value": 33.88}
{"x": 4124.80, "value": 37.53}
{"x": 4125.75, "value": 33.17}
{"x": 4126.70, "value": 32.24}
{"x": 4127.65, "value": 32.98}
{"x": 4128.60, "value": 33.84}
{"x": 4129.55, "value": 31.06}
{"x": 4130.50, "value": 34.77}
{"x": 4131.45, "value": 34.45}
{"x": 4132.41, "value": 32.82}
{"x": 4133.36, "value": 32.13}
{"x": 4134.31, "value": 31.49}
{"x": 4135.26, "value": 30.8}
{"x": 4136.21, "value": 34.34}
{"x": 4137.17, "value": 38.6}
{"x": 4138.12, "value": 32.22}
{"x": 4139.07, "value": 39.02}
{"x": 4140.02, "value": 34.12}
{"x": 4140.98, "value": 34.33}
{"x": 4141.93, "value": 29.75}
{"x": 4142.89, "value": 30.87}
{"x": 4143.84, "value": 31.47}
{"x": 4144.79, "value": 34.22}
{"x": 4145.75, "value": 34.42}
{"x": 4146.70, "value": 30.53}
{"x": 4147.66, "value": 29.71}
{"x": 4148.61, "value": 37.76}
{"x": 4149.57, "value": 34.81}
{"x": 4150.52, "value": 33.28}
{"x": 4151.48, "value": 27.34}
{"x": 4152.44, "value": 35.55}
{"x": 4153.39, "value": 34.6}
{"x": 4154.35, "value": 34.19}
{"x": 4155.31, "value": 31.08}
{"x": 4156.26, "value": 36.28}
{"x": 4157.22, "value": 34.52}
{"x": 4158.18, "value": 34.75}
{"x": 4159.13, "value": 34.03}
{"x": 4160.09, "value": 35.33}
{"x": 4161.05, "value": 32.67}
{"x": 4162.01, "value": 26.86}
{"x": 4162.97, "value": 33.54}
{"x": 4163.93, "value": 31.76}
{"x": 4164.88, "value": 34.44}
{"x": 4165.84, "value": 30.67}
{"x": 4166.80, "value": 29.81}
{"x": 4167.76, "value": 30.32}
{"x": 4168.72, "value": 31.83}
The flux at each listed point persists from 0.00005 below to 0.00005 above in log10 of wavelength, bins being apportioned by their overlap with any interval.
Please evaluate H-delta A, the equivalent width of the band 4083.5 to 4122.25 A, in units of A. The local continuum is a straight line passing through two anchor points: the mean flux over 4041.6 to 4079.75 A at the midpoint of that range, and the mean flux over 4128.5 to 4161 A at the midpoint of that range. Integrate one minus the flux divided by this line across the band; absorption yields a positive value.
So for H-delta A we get -2.4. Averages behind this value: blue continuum 36.1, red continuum 33.5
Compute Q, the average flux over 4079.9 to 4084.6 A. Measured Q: 38.8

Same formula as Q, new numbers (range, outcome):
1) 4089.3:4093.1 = 38.7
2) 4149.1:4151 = 34.1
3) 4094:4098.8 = 36.8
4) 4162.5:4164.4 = 32.6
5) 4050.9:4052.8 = 38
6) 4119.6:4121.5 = 35.4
